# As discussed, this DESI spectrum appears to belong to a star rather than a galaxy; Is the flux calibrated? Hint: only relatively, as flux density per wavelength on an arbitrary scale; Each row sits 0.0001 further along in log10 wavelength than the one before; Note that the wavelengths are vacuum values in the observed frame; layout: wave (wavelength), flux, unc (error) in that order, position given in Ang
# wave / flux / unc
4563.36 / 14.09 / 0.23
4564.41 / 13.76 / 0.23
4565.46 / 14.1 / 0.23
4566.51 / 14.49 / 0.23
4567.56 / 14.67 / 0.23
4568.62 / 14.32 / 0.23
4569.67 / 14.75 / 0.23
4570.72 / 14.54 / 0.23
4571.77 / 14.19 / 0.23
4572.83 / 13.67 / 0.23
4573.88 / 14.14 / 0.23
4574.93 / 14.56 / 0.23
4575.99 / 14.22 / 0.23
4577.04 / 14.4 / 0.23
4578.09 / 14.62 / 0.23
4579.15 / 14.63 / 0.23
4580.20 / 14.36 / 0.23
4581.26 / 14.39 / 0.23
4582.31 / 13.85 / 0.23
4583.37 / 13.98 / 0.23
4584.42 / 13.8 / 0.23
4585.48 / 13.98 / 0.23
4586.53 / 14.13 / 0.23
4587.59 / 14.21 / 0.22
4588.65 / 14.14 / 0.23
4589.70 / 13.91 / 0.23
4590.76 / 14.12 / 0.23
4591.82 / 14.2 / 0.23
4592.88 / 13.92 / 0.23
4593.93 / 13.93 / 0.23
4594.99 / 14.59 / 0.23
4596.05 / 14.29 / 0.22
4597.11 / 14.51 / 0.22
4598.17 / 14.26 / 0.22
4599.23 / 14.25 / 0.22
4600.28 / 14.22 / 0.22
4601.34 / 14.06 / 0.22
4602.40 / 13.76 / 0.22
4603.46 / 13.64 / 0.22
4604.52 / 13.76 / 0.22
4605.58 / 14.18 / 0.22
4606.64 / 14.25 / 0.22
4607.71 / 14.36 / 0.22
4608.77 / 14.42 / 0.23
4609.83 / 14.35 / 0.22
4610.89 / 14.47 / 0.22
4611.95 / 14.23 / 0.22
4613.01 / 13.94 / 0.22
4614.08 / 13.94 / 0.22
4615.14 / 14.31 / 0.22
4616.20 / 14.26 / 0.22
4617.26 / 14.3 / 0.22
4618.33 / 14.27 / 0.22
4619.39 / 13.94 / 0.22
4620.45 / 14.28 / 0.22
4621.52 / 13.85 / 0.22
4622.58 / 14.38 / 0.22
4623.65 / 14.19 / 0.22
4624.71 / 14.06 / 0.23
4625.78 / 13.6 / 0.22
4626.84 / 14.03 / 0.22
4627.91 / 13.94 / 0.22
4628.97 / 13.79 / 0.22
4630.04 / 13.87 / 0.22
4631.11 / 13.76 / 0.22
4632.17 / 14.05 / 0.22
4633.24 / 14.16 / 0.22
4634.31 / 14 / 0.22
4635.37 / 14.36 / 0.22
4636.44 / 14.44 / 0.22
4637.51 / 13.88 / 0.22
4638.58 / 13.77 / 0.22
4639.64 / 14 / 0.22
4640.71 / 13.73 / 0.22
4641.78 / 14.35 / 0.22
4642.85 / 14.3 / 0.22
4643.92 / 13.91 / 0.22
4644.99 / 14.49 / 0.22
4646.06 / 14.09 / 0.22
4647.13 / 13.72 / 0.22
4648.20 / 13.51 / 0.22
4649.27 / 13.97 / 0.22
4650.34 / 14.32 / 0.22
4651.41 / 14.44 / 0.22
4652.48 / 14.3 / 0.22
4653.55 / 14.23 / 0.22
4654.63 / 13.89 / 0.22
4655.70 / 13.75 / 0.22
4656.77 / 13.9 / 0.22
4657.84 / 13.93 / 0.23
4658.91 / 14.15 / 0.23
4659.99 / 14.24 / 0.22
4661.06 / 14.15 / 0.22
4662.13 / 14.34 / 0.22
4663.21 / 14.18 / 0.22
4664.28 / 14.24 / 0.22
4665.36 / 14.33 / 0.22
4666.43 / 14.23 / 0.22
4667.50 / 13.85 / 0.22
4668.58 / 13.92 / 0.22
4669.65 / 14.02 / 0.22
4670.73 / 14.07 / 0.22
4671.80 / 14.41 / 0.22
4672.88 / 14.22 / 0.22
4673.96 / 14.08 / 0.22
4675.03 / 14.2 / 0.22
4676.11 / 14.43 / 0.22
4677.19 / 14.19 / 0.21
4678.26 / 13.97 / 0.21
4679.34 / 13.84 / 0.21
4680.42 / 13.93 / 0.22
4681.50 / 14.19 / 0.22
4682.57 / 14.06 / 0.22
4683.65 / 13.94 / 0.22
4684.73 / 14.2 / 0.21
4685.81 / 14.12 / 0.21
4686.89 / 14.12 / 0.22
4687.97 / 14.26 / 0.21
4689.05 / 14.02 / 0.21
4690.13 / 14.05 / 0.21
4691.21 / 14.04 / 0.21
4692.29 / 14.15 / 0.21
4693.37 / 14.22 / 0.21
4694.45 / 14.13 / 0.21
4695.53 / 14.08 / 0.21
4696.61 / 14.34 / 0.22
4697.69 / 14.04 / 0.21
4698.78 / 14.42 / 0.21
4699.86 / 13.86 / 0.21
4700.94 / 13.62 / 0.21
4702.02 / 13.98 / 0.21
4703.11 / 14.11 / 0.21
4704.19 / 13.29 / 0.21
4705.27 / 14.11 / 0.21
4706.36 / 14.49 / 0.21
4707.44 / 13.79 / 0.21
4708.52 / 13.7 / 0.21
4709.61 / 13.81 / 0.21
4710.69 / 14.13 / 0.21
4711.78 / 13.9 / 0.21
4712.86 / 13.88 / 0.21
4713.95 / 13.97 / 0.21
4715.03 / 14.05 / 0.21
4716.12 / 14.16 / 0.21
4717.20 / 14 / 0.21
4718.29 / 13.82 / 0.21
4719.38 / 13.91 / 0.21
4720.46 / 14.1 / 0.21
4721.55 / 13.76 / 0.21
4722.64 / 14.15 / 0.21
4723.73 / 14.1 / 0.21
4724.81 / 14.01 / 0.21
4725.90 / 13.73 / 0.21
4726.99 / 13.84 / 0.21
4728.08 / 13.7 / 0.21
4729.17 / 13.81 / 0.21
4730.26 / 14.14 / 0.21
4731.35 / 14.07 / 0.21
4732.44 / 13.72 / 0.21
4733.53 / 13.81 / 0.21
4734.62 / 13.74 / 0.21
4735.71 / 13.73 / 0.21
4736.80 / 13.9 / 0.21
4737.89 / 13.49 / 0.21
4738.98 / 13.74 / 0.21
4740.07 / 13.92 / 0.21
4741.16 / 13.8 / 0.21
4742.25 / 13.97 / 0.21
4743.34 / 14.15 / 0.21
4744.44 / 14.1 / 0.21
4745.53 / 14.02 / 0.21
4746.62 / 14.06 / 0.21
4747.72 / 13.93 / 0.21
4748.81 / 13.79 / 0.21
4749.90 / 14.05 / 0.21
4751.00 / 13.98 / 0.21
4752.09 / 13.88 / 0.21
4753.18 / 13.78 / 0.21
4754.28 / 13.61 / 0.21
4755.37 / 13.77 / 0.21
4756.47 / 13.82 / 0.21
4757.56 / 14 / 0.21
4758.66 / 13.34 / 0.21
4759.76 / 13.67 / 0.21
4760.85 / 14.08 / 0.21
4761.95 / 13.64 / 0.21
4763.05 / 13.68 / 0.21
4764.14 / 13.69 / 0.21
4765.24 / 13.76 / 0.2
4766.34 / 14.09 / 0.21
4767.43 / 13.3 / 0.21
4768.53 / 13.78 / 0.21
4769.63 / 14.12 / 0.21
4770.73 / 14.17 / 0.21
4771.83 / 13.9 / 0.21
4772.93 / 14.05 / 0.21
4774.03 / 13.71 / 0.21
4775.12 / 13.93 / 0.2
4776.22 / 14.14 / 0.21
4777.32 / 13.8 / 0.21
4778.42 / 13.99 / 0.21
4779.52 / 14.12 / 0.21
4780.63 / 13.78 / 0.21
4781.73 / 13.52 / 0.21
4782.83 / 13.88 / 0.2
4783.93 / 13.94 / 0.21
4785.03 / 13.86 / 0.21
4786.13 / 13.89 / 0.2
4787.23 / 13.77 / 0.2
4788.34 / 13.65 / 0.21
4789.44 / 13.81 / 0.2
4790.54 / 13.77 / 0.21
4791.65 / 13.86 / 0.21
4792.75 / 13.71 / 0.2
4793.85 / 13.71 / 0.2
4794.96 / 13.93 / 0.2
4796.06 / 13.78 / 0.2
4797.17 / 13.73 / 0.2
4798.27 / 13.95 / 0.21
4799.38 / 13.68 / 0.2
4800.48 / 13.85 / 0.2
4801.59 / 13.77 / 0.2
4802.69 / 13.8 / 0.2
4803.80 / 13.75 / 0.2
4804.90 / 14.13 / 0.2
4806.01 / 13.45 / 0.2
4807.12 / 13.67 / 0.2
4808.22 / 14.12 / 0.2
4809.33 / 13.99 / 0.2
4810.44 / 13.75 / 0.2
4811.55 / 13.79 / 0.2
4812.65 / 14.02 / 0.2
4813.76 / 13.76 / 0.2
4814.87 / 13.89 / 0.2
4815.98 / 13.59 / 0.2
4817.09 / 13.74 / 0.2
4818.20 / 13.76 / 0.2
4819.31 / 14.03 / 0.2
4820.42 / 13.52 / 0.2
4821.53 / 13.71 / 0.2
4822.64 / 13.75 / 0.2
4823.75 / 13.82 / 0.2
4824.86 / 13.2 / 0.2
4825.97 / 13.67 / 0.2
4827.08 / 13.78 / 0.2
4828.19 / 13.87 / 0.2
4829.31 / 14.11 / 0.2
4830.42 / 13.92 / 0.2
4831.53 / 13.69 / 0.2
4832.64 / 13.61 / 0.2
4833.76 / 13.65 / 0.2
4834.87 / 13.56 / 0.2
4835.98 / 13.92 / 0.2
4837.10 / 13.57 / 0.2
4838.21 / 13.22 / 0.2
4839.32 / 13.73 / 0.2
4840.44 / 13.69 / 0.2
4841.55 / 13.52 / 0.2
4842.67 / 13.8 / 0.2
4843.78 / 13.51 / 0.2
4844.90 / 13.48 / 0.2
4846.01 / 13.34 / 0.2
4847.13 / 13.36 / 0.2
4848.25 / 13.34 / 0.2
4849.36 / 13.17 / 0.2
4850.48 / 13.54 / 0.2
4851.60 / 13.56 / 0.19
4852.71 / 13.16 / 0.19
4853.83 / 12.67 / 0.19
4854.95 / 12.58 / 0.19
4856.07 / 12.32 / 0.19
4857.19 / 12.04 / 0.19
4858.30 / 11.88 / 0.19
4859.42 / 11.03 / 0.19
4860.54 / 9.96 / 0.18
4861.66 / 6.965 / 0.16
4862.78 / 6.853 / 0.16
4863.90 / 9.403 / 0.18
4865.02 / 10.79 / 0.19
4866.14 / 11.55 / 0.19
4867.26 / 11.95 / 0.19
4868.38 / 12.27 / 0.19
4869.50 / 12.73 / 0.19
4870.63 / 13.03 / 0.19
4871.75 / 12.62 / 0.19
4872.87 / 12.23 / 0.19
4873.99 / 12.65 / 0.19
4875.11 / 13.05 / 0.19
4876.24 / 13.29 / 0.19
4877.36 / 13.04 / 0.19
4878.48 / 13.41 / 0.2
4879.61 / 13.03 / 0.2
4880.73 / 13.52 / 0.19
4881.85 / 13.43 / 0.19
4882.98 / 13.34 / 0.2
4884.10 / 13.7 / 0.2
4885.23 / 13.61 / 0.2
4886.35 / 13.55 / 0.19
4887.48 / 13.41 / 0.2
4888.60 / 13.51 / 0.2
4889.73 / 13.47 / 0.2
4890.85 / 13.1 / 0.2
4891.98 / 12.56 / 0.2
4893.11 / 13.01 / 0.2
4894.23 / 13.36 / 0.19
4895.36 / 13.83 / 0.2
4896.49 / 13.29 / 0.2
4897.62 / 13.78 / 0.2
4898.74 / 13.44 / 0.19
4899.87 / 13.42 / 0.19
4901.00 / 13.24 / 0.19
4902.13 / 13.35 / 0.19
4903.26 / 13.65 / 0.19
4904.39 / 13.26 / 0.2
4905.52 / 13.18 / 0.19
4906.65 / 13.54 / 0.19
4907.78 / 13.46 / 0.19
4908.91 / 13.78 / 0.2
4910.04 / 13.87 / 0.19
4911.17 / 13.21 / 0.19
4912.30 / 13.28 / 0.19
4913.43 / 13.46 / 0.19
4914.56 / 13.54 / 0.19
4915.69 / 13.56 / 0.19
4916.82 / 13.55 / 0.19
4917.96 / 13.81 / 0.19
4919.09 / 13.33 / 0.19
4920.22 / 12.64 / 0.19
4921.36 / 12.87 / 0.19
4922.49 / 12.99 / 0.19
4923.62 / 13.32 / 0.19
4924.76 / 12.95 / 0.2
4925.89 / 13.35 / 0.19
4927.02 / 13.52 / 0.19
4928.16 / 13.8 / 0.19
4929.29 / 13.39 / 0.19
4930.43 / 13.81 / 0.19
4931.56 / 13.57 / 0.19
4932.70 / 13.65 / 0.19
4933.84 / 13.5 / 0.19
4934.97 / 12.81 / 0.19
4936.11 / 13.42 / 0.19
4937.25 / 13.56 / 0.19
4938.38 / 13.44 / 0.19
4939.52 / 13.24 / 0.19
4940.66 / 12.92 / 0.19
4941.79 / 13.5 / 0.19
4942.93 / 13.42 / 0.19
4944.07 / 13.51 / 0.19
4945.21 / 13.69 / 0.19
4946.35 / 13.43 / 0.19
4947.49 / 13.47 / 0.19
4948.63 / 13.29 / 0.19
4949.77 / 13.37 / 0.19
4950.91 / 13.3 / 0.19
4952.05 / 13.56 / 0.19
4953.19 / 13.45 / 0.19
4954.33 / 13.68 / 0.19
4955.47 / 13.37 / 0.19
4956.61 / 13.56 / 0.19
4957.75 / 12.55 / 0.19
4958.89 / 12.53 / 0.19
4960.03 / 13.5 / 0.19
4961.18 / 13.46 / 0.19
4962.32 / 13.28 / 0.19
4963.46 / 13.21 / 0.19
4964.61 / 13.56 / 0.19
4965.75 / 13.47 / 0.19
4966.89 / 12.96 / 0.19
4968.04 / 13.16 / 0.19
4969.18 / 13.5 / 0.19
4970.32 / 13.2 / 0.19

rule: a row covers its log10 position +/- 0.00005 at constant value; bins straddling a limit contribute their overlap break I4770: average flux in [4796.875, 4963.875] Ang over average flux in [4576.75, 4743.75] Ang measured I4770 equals 0.94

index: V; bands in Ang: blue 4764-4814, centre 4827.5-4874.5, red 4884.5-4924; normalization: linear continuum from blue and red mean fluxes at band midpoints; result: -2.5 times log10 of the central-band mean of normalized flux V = 0.09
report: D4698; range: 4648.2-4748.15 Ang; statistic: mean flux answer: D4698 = 14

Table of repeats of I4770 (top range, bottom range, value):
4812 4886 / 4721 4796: 0.93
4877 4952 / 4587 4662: 0.95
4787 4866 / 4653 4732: 0.94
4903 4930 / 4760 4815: 0.97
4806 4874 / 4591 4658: 0.92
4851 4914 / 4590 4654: 0.90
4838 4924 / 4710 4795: 0.93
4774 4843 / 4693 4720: 0.98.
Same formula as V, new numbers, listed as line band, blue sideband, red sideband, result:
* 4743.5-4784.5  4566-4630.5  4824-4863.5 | -0.05 mag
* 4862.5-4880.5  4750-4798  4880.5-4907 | 0.12 mag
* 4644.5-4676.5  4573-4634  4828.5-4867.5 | -0.03 mag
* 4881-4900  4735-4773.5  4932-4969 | 0.01 mag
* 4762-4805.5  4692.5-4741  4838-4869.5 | -0.06 mag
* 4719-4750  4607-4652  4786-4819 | 0.00 mag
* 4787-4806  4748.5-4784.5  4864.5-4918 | -0.01 mag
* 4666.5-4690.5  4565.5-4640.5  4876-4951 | -0.01 mag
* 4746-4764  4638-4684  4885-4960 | 0.00 mag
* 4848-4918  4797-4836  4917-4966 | 0.06 mag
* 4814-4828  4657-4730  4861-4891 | -0.07 mag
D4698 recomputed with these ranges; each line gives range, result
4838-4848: 13.5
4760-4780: 13.9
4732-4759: 13.9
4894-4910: 13.5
